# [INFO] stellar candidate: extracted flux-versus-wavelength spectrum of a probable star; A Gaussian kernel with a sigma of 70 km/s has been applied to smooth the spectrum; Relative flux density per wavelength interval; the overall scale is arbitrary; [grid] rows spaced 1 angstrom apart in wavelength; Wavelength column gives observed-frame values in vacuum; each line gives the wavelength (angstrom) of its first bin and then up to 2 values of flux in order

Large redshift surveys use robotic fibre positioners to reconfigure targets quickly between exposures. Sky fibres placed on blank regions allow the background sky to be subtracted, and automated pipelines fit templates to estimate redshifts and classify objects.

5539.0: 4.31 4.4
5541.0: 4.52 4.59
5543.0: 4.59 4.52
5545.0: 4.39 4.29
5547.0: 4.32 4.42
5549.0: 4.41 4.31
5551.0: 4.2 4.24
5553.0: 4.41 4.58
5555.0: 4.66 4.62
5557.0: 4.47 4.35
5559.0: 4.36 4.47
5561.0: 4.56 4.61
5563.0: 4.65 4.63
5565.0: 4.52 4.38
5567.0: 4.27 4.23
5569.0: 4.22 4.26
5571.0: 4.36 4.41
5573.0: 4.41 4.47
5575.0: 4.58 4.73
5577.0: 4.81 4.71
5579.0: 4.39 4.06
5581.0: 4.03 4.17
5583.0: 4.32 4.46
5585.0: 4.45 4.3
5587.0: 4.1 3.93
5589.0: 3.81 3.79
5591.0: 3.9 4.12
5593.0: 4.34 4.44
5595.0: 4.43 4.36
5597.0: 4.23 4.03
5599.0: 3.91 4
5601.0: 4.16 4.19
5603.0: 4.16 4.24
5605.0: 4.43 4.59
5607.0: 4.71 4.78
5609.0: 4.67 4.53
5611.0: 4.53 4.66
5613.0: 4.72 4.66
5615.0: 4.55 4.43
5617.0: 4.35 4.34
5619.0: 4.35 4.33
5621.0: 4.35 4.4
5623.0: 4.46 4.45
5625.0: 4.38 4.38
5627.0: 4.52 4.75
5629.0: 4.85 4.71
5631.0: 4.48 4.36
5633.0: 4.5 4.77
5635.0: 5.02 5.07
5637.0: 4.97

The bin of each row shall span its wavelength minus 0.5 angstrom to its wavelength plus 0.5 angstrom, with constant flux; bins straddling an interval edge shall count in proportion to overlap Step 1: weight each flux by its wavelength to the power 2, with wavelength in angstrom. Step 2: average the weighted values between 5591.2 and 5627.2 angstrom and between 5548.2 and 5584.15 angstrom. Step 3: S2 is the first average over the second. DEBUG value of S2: 1.0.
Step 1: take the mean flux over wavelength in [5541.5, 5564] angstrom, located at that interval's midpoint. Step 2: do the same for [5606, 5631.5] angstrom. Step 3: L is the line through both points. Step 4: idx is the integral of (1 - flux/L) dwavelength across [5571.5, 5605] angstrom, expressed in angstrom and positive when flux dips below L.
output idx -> 1.8 angstrom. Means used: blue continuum 4.46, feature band 4.26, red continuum 4.53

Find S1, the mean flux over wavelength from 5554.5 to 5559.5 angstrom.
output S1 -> 4.49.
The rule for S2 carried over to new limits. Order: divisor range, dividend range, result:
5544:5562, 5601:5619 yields 1.04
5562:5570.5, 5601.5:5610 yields 1.03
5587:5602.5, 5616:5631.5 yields 1.10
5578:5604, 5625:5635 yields 1.12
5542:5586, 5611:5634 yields 1.04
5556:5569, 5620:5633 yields 1.03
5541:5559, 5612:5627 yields 1.03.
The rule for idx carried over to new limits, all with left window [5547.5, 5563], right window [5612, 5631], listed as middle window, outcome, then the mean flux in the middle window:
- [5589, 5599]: 0.7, 4.15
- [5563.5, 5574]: 0.2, 4.37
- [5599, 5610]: 0.3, 4.38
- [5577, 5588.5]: 0.5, 4.29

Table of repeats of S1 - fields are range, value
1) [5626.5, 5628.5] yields 4.63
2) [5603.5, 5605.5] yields 4.33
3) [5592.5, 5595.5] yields 4.4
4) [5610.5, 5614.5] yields 4.64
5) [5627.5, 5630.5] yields 4.77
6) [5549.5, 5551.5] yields 4.25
